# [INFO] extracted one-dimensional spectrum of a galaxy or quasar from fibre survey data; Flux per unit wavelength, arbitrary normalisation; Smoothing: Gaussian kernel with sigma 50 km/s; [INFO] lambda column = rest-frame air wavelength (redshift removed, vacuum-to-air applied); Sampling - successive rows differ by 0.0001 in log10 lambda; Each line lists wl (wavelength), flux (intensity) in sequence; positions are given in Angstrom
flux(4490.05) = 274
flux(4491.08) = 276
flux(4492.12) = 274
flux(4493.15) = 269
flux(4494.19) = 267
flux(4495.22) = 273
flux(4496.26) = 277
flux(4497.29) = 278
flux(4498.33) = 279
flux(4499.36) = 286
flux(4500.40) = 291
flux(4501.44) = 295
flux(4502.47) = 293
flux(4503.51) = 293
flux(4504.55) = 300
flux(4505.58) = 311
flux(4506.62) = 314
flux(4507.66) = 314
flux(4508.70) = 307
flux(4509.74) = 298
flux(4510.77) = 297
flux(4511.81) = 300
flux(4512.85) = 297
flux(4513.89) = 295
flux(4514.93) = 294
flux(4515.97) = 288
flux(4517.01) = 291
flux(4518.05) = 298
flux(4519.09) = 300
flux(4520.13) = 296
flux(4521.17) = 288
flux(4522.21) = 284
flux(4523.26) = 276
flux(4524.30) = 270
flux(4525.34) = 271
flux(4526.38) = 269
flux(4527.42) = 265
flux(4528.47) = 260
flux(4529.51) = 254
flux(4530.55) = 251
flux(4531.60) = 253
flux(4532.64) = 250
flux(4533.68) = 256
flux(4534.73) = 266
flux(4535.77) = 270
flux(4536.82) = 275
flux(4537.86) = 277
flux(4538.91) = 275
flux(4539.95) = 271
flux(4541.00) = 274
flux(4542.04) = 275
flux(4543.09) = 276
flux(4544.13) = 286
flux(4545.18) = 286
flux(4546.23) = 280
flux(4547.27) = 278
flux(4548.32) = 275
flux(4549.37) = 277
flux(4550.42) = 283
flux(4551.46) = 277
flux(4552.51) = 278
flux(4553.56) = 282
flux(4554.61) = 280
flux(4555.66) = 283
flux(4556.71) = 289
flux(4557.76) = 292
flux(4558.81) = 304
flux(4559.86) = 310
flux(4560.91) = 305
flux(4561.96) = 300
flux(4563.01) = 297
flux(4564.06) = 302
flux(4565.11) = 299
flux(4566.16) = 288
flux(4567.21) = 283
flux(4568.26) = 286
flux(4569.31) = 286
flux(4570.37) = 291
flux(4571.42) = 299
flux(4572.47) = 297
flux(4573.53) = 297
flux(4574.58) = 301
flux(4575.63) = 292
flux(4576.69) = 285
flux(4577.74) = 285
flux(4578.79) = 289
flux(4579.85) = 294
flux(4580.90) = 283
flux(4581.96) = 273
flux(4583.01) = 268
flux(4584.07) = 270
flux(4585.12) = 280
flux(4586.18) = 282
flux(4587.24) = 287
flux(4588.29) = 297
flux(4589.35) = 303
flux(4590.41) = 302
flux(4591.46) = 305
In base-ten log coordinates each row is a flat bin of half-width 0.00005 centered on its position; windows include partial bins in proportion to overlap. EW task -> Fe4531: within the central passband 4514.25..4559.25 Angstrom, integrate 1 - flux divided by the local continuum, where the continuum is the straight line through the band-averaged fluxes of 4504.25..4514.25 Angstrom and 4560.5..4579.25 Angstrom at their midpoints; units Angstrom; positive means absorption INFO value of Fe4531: 3.3 Angstrom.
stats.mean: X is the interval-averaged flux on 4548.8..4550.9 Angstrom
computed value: 279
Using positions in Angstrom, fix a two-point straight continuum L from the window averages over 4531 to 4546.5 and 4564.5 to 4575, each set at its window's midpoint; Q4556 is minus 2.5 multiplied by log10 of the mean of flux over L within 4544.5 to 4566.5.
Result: -0.02 mag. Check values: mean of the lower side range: 271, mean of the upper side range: 293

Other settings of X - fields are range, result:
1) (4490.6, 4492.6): 274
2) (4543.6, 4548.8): 281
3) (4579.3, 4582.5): 283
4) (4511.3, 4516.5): 295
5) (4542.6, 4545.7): 283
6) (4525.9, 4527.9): 267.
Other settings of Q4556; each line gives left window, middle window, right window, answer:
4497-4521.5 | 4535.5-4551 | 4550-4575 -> 0.06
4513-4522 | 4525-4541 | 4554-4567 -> 0.12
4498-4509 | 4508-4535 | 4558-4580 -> 0.07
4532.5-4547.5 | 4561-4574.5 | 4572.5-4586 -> -0.05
